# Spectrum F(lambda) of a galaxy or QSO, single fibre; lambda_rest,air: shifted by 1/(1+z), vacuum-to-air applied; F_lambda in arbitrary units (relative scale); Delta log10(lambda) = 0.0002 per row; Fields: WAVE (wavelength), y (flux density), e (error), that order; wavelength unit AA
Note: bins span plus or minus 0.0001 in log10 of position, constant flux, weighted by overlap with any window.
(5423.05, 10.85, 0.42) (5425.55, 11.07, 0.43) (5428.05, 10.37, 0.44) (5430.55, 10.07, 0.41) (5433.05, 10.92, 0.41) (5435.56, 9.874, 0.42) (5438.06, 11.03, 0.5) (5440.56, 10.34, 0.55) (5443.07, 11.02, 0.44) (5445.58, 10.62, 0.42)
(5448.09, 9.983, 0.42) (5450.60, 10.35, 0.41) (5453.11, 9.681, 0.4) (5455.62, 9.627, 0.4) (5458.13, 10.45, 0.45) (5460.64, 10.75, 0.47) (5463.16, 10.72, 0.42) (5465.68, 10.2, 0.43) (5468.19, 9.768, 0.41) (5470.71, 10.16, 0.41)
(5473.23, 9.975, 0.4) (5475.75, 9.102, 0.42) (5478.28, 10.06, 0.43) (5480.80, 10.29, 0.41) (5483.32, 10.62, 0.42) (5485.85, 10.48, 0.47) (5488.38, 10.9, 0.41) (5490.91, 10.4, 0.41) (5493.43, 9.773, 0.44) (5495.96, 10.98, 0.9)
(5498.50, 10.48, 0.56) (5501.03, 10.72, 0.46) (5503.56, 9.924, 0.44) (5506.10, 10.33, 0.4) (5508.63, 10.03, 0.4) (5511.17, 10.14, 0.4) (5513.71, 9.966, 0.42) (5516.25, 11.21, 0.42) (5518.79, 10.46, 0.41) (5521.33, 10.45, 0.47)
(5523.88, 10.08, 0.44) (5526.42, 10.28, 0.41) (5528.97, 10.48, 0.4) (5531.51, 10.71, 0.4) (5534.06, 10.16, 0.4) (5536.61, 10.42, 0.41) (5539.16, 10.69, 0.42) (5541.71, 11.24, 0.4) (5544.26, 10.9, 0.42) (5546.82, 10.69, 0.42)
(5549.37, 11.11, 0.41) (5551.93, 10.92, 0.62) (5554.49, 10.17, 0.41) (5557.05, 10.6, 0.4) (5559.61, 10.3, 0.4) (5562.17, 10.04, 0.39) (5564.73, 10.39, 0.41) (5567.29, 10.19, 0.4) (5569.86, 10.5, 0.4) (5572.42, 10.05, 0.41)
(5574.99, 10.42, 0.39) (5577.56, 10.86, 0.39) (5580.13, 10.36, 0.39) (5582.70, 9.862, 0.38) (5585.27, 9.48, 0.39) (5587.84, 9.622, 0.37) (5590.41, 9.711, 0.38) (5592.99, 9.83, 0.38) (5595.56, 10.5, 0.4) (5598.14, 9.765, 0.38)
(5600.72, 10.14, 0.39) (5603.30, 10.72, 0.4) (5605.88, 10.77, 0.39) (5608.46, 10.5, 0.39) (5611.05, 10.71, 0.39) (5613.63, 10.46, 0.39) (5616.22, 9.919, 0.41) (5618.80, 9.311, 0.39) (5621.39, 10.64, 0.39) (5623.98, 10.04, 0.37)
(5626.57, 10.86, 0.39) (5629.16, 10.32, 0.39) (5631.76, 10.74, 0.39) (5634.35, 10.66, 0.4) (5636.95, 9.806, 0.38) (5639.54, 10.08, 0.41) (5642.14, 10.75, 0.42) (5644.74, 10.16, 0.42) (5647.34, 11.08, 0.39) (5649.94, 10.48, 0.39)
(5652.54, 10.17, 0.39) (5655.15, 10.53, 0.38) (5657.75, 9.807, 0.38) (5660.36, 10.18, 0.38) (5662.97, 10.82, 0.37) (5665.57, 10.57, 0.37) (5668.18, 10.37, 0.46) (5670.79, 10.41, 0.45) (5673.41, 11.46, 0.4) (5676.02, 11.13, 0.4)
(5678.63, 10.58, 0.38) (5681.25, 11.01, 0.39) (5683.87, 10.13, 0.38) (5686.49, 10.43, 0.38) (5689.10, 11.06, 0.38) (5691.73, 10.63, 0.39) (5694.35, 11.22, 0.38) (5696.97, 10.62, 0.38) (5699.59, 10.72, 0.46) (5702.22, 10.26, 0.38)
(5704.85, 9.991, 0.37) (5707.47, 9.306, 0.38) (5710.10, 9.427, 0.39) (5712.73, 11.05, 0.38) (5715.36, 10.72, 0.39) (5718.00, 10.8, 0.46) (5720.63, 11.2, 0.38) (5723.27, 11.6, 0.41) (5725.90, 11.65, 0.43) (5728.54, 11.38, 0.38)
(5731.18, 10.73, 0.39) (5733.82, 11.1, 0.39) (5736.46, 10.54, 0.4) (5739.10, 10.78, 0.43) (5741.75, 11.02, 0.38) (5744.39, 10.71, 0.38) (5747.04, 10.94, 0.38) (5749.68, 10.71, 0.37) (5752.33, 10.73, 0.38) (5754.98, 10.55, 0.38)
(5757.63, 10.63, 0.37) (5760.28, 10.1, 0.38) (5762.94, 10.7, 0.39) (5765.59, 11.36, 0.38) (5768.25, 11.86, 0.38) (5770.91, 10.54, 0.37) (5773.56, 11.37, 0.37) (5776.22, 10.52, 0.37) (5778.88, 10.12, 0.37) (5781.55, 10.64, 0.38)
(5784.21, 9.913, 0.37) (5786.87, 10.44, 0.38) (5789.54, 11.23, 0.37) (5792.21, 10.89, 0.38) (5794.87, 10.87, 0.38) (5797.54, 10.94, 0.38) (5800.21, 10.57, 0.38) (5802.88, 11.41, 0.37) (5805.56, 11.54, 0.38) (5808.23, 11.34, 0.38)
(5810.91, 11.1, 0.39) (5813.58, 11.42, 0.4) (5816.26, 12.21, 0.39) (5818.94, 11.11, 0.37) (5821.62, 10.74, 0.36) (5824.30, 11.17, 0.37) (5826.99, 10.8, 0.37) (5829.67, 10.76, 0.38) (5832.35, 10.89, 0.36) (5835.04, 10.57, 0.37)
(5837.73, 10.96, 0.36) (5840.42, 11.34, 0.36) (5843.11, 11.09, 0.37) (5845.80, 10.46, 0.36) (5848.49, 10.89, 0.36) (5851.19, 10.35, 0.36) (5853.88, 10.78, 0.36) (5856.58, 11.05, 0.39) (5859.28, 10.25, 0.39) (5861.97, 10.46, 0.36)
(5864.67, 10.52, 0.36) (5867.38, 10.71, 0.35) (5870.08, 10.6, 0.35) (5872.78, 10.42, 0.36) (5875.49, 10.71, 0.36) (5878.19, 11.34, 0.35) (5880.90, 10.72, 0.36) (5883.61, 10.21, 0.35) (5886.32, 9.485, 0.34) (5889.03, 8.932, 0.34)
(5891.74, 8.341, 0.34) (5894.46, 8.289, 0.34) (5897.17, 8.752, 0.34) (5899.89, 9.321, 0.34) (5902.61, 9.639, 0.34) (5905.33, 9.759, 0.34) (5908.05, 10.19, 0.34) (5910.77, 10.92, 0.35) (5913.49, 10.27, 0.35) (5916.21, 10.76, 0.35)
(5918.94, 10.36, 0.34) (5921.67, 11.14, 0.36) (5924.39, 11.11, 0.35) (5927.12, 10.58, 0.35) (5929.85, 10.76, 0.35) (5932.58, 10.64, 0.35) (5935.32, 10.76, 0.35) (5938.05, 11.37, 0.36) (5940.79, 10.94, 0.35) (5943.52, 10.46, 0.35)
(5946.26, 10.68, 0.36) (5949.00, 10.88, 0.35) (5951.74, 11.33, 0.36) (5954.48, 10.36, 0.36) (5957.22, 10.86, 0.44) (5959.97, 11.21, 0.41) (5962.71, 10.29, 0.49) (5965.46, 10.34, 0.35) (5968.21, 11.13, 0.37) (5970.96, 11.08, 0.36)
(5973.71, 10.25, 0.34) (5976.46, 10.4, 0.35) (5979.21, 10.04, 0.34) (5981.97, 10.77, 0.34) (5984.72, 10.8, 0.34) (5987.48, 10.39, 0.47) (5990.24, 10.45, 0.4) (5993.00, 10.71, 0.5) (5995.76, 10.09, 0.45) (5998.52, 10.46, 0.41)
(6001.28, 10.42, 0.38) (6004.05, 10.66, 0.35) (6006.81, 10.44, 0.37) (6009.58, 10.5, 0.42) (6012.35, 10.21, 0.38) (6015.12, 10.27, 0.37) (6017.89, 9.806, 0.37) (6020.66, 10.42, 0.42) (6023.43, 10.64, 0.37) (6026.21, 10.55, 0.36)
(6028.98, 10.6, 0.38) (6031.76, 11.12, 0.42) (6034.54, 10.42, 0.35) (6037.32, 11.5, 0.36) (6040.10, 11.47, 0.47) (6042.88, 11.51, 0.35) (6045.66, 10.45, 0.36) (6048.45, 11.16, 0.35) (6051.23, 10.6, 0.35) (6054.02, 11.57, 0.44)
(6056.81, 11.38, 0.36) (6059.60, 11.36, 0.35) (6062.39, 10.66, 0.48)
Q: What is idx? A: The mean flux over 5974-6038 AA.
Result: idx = 10.5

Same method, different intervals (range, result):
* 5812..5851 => 11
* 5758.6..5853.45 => 10.9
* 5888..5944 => 10.2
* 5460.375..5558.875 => 10.4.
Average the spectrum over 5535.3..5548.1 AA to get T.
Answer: 10.8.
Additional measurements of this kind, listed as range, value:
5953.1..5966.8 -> 10.6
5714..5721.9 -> 10.9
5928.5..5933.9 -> 10.7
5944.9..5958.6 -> 10.8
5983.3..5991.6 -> 10.5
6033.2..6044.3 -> 11.2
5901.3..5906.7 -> 9.7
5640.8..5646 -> 10.4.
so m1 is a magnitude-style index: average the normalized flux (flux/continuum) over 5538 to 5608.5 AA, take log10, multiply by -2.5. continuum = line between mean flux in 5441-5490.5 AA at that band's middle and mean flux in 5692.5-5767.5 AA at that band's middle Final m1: 0.01 mag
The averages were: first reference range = 10.3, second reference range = 10.7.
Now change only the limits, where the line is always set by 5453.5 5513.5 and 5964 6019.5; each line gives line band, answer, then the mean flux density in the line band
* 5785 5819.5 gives -0.077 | 11.1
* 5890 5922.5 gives 0.069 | 9.78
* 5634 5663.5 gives -0.004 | 10.4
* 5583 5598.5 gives 0.050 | 9.83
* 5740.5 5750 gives -0.052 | 10.9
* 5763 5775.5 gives -0.083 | 11.2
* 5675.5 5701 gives -0.042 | 10.7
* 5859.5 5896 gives 0.037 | 10.1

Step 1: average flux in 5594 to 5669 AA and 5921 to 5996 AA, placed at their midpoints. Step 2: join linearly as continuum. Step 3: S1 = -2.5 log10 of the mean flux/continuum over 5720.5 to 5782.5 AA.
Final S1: -0.04 mag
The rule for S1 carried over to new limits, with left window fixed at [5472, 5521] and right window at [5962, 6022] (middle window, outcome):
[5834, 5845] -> -0.06 mag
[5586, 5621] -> 0.02 mag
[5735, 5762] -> -0.03 mag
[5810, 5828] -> -0.08 mag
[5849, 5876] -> -0.02 mag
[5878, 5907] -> 0.11 mag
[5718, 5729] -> -0.10 mag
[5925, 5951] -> -0.04 mag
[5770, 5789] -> -0.02 mag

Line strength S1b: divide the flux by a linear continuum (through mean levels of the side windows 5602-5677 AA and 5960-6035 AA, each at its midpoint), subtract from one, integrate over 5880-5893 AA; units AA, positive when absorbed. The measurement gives 1.2 AA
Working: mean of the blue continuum 10.5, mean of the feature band 9.51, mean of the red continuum 10.5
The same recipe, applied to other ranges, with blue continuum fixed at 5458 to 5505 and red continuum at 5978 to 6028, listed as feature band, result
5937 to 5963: -1.10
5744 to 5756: -0.43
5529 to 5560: -1.05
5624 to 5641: -0.08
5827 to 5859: -1.30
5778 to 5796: -0.38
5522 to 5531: -0.02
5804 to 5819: -1.59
